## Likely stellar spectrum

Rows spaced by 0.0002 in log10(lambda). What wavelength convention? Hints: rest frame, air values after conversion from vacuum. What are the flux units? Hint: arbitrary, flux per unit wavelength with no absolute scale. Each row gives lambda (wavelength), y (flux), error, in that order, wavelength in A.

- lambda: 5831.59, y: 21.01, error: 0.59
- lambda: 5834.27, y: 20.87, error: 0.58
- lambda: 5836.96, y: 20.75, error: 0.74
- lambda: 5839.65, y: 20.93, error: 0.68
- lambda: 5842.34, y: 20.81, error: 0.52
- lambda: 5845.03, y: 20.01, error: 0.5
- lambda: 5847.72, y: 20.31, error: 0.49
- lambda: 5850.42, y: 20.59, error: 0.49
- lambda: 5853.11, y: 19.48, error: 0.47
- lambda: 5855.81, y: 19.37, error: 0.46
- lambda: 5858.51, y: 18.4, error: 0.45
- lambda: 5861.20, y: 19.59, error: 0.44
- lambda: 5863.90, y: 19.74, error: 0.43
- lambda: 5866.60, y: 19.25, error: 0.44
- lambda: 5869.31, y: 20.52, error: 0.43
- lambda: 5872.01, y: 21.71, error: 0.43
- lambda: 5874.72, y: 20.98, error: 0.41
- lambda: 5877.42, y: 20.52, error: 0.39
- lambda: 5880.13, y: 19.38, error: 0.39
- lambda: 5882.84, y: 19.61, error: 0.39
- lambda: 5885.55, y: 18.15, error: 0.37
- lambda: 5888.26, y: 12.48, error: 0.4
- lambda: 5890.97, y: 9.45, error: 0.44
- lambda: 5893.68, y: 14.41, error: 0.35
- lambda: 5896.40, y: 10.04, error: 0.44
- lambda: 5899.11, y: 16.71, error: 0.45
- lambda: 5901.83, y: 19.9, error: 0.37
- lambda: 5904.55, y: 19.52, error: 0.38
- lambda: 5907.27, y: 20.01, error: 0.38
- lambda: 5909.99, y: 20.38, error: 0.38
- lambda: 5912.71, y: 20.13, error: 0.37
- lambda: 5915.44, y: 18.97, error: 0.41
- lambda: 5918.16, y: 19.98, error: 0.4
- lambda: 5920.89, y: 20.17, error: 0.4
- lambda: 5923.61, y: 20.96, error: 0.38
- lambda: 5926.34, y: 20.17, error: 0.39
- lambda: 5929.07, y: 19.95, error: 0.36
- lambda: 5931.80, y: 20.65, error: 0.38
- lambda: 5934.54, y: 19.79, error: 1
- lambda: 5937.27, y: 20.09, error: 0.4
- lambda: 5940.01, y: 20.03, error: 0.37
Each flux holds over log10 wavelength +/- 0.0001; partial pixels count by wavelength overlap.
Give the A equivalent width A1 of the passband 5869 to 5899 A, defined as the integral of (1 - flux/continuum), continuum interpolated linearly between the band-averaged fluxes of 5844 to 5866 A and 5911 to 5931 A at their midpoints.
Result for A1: 4.5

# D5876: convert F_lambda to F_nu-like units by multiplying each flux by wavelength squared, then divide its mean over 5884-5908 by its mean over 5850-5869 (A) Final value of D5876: 0.81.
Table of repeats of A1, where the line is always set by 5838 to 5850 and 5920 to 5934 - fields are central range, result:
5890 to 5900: 3.8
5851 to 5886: 1.1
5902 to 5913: 0.2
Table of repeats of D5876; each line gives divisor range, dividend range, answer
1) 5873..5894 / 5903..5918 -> 1.17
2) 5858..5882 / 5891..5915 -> 0.87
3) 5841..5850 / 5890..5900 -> 0.63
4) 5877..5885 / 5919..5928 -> 1.06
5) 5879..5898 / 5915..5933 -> 1.38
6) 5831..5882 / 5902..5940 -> 1.01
